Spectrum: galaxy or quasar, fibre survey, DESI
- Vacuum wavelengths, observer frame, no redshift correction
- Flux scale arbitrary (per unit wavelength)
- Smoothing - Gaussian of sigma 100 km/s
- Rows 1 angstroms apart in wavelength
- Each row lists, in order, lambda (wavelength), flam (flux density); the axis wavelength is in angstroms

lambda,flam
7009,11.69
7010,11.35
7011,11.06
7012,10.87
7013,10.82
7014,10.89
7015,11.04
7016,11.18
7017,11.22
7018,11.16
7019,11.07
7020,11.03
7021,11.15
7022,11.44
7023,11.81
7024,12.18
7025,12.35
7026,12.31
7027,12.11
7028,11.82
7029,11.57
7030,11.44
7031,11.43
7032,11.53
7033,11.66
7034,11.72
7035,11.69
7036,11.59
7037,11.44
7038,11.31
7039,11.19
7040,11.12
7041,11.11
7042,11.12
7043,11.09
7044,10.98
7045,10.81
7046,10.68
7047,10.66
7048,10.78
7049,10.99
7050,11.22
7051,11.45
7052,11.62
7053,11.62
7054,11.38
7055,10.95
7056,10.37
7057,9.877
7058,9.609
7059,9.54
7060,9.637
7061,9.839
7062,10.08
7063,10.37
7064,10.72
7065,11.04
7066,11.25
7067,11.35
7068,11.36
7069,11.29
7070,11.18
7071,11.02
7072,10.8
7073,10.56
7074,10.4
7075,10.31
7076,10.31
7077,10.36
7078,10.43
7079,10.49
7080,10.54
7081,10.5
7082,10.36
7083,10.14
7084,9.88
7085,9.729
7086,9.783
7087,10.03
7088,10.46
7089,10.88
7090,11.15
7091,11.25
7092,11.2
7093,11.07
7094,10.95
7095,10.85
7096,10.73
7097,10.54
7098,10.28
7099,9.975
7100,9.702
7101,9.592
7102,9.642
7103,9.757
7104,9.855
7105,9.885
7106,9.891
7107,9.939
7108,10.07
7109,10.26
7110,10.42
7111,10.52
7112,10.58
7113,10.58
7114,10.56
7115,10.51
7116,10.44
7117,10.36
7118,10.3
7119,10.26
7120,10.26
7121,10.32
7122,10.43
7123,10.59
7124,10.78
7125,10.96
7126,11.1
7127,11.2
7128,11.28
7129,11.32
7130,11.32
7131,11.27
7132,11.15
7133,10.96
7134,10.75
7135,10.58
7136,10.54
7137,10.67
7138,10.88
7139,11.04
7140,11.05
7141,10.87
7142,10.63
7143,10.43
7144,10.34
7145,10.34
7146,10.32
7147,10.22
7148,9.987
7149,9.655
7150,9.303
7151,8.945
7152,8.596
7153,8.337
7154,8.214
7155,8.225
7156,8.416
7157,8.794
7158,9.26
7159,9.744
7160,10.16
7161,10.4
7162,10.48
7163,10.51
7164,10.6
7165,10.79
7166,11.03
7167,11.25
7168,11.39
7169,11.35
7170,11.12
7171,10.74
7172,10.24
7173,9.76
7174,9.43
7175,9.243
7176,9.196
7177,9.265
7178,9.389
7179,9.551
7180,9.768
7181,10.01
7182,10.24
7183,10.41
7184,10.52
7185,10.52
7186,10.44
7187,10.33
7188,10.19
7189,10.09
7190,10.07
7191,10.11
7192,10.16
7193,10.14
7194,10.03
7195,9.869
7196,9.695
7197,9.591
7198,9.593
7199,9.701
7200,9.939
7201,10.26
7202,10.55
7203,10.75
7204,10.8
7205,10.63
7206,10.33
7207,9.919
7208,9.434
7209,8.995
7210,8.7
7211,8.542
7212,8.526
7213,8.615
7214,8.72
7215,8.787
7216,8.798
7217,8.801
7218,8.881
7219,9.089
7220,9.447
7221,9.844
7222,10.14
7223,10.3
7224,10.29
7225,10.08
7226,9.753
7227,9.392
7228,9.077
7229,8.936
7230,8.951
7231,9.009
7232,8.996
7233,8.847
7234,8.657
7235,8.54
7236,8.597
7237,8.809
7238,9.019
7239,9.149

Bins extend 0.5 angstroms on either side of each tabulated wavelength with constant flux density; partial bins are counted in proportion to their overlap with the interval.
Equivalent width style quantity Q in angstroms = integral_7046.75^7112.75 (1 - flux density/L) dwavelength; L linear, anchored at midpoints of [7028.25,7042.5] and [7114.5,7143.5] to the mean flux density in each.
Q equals 3.6 angstroms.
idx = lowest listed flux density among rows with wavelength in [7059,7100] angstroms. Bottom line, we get 9.54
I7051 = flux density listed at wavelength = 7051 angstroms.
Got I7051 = 11.45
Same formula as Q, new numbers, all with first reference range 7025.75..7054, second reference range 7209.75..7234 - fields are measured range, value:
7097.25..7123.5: 0.8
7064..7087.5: 0.8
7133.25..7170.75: -0.5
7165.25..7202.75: -2.0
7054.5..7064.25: 0.9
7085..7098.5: 0.1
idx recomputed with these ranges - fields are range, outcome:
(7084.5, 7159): 8.214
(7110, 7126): 10.26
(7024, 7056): 10.37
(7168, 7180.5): 9.196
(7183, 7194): 10.03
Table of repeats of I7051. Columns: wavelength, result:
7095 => 10.85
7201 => 10.26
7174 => 9.43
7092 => 11.2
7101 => 9.592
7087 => 10.03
